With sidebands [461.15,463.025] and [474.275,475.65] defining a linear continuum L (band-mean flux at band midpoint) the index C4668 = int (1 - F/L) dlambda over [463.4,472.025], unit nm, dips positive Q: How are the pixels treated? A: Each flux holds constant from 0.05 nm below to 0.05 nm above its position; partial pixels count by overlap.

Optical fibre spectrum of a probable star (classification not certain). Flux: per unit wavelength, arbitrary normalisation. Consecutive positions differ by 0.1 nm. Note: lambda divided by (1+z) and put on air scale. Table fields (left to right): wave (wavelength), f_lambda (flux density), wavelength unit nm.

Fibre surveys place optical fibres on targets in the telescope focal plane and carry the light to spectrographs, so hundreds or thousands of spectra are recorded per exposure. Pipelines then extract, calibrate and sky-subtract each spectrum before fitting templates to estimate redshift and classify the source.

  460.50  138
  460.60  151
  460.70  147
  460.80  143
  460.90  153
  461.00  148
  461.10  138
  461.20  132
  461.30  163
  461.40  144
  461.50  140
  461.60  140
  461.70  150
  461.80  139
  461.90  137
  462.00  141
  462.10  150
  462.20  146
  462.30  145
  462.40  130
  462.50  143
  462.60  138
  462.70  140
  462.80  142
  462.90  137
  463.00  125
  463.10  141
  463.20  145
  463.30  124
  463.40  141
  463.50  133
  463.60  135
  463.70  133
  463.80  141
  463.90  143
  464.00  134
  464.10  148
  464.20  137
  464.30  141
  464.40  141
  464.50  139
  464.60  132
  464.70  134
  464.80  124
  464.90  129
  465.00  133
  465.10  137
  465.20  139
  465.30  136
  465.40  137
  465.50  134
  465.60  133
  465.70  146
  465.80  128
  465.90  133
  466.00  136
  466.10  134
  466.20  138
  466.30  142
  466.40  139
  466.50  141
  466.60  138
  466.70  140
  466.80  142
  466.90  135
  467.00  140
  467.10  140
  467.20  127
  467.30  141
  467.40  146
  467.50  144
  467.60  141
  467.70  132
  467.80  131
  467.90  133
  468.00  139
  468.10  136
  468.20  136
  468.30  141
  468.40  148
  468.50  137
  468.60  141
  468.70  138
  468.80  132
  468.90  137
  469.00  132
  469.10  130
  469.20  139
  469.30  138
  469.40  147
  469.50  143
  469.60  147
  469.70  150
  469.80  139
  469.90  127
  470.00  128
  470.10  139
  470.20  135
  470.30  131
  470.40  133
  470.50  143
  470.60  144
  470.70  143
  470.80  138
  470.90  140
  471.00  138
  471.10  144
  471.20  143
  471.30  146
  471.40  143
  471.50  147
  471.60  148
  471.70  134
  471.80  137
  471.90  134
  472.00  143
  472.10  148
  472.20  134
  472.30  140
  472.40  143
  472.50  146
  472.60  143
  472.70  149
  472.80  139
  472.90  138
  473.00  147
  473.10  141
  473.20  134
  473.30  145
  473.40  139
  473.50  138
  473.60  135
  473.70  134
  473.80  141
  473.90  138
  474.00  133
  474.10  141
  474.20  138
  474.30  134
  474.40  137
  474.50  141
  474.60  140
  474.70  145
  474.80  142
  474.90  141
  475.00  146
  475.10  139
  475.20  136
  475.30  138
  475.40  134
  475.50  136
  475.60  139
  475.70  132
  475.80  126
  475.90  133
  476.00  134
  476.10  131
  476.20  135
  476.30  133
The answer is 0.15 nm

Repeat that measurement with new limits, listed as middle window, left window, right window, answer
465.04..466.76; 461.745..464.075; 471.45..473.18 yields 0.03 nm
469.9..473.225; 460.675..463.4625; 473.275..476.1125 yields -0.04 nm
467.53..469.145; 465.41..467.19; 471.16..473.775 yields 0.02 nm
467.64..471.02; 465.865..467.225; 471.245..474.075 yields 0.03 nm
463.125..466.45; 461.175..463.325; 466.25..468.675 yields 0.08 nm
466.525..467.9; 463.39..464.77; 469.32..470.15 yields 0.01 nm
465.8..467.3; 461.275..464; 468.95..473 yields 0.03 nm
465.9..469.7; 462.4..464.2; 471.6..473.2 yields 0.02 nm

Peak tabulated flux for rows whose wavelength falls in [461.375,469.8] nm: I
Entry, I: 150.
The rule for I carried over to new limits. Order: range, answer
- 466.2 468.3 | 146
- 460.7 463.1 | 163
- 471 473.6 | 149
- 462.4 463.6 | 145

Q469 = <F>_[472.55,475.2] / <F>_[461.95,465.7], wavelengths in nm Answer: 1.02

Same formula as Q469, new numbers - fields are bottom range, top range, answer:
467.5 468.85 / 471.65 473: 1.02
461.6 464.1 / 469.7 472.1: 1.00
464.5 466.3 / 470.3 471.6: 1.05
